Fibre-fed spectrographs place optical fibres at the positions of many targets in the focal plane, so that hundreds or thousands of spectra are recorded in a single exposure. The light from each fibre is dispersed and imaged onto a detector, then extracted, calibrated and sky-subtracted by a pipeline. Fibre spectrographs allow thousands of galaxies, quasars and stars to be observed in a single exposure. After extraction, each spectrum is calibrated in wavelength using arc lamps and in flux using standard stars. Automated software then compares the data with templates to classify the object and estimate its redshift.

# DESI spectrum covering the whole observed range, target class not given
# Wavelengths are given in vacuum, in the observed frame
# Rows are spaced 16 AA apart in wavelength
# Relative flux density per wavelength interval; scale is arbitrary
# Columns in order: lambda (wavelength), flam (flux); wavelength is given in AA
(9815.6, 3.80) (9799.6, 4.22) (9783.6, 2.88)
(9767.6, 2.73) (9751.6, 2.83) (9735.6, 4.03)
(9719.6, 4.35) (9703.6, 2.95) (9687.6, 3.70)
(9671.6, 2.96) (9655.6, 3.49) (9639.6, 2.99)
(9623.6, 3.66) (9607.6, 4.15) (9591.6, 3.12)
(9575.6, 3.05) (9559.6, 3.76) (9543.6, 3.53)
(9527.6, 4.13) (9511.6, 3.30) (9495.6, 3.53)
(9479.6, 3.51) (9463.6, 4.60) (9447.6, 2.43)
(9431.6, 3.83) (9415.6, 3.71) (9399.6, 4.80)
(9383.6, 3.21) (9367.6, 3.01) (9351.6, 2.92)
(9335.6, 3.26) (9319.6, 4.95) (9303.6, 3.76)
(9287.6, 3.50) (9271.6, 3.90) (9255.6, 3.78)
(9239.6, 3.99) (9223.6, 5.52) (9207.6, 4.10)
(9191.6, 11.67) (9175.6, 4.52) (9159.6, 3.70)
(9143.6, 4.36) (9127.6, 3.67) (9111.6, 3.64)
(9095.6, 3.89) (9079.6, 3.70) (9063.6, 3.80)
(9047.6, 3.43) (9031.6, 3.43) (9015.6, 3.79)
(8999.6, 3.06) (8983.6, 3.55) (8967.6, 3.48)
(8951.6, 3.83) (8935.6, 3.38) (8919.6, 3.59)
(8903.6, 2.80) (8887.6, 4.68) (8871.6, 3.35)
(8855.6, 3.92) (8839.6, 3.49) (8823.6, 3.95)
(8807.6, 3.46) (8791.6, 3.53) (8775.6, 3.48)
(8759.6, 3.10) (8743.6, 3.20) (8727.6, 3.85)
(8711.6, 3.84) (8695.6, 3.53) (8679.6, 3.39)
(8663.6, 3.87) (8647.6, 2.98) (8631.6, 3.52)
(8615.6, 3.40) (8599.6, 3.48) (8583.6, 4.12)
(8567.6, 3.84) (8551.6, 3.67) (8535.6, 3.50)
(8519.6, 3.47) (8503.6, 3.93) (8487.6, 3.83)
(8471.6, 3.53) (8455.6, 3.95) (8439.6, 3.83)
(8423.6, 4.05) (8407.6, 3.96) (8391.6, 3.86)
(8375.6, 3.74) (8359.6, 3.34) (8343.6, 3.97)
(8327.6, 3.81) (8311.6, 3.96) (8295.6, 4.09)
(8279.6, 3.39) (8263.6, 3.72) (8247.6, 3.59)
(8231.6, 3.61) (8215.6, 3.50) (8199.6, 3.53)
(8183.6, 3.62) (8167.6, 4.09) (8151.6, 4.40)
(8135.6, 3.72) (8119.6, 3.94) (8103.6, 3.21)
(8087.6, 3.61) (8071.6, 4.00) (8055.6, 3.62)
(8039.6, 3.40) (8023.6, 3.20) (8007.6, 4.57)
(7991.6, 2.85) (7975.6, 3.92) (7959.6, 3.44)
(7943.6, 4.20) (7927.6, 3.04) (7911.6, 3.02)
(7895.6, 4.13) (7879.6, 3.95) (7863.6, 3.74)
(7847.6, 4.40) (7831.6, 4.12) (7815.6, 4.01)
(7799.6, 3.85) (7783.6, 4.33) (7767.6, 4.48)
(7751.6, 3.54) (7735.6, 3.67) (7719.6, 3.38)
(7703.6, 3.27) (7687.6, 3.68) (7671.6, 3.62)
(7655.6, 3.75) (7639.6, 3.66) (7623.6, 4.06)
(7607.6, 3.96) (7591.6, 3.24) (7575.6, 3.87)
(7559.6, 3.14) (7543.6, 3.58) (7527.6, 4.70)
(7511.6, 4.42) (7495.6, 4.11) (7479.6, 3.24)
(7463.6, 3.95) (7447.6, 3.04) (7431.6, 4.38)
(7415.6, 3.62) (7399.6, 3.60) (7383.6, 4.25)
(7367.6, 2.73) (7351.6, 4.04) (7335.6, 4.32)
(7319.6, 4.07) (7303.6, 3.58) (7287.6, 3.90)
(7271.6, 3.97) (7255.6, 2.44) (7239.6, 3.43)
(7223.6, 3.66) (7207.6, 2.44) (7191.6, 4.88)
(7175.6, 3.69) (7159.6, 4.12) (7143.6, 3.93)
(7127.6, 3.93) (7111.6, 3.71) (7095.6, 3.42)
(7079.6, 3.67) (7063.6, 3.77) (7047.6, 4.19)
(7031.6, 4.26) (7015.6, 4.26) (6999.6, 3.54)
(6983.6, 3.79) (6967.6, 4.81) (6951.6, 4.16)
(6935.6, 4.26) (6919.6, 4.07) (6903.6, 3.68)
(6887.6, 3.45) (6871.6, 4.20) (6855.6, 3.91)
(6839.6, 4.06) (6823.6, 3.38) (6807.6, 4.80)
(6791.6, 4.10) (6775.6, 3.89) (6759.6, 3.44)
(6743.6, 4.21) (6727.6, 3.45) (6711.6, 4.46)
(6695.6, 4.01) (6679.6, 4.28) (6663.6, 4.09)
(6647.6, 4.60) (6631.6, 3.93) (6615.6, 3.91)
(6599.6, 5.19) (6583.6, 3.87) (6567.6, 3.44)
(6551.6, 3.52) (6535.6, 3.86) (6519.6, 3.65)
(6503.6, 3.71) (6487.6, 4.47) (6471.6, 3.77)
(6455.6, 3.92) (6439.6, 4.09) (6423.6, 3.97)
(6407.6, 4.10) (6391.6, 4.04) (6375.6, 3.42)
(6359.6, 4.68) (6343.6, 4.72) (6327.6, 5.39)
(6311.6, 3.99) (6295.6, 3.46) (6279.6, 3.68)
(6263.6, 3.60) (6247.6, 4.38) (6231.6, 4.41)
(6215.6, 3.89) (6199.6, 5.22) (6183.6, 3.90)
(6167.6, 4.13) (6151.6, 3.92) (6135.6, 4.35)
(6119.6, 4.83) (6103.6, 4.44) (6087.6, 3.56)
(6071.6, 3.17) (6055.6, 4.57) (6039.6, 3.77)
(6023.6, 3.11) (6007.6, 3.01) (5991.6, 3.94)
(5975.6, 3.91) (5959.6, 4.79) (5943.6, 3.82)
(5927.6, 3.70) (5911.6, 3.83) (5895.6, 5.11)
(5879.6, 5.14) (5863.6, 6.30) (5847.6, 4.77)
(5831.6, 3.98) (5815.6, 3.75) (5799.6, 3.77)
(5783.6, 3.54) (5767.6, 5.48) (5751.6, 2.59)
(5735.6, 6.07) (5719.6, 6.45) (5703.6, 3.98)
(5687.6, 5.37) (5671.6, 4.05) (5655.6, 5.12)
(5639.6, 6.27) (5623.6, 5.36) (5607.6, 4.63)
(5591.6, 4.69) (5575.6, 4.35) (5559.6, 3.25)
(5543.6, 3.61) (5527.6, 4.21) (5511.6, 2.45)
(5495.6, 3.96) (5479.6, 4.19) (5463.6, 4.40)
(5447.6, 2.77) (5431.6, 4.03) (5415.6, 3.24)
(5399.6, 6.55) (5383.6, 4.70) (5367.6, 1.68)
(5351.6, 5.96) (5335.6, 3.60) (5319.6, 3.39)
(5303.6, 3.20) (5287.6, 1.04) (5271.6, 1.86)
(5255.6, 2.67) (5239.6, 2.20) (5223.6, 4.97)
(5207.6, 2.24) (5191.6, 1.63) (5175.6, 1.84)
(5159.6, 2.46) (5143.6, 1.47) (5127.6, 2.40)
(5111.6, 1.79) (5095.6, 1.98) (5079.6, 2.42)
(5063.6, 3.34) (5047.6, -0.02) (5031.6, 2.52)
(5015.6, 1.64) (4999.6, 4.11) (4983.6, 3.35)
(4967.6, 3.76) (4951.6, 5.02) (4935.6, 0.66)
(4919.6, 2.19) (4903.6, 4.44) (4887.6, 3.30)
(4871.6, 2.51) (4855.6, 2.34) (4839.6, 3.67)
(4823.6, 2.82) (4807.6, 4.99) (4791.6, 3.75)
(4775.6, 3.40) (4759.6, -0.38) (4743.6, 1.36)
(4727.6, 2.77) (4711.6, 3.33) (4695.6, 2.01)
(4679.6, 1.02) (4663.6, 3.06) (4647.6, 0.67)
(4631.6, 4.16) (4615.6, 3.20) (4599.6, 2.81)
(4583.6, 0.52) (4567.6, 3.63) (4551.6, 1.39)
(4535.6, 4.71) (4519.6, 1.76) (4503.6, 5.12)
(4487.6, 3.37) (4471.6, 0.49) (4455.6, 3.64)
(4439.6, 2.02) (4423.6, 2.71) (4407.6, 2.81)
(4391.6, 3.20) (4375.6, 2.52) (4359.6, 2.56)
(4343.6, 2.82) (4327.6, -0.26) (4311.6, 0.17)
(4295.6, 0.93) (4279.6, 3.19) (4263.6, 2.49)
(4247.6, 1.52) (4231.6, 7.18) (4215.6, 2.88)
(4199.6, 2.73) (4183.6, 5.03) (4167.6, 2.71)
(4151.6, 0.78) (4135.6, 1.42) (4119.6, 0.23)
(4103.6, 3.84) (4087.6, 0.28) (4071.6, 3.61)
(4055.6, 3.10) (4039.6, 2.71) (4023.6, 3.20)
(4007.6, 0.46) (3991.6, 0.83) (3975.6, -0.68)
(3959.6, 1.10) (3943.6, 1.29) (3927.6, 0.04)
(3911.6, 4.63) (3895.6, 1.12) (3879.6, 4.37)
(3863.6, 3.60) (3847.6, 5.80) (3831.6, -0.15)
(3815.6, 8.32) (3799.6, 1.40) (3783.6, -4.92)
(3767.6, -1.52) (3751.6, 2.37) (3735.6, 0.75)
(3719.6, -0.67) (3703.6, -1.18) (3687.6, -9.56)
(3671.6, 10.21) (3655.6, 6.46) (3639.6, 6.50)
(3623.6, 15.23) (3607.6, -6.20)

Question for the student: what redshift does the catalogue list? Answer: 0.40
